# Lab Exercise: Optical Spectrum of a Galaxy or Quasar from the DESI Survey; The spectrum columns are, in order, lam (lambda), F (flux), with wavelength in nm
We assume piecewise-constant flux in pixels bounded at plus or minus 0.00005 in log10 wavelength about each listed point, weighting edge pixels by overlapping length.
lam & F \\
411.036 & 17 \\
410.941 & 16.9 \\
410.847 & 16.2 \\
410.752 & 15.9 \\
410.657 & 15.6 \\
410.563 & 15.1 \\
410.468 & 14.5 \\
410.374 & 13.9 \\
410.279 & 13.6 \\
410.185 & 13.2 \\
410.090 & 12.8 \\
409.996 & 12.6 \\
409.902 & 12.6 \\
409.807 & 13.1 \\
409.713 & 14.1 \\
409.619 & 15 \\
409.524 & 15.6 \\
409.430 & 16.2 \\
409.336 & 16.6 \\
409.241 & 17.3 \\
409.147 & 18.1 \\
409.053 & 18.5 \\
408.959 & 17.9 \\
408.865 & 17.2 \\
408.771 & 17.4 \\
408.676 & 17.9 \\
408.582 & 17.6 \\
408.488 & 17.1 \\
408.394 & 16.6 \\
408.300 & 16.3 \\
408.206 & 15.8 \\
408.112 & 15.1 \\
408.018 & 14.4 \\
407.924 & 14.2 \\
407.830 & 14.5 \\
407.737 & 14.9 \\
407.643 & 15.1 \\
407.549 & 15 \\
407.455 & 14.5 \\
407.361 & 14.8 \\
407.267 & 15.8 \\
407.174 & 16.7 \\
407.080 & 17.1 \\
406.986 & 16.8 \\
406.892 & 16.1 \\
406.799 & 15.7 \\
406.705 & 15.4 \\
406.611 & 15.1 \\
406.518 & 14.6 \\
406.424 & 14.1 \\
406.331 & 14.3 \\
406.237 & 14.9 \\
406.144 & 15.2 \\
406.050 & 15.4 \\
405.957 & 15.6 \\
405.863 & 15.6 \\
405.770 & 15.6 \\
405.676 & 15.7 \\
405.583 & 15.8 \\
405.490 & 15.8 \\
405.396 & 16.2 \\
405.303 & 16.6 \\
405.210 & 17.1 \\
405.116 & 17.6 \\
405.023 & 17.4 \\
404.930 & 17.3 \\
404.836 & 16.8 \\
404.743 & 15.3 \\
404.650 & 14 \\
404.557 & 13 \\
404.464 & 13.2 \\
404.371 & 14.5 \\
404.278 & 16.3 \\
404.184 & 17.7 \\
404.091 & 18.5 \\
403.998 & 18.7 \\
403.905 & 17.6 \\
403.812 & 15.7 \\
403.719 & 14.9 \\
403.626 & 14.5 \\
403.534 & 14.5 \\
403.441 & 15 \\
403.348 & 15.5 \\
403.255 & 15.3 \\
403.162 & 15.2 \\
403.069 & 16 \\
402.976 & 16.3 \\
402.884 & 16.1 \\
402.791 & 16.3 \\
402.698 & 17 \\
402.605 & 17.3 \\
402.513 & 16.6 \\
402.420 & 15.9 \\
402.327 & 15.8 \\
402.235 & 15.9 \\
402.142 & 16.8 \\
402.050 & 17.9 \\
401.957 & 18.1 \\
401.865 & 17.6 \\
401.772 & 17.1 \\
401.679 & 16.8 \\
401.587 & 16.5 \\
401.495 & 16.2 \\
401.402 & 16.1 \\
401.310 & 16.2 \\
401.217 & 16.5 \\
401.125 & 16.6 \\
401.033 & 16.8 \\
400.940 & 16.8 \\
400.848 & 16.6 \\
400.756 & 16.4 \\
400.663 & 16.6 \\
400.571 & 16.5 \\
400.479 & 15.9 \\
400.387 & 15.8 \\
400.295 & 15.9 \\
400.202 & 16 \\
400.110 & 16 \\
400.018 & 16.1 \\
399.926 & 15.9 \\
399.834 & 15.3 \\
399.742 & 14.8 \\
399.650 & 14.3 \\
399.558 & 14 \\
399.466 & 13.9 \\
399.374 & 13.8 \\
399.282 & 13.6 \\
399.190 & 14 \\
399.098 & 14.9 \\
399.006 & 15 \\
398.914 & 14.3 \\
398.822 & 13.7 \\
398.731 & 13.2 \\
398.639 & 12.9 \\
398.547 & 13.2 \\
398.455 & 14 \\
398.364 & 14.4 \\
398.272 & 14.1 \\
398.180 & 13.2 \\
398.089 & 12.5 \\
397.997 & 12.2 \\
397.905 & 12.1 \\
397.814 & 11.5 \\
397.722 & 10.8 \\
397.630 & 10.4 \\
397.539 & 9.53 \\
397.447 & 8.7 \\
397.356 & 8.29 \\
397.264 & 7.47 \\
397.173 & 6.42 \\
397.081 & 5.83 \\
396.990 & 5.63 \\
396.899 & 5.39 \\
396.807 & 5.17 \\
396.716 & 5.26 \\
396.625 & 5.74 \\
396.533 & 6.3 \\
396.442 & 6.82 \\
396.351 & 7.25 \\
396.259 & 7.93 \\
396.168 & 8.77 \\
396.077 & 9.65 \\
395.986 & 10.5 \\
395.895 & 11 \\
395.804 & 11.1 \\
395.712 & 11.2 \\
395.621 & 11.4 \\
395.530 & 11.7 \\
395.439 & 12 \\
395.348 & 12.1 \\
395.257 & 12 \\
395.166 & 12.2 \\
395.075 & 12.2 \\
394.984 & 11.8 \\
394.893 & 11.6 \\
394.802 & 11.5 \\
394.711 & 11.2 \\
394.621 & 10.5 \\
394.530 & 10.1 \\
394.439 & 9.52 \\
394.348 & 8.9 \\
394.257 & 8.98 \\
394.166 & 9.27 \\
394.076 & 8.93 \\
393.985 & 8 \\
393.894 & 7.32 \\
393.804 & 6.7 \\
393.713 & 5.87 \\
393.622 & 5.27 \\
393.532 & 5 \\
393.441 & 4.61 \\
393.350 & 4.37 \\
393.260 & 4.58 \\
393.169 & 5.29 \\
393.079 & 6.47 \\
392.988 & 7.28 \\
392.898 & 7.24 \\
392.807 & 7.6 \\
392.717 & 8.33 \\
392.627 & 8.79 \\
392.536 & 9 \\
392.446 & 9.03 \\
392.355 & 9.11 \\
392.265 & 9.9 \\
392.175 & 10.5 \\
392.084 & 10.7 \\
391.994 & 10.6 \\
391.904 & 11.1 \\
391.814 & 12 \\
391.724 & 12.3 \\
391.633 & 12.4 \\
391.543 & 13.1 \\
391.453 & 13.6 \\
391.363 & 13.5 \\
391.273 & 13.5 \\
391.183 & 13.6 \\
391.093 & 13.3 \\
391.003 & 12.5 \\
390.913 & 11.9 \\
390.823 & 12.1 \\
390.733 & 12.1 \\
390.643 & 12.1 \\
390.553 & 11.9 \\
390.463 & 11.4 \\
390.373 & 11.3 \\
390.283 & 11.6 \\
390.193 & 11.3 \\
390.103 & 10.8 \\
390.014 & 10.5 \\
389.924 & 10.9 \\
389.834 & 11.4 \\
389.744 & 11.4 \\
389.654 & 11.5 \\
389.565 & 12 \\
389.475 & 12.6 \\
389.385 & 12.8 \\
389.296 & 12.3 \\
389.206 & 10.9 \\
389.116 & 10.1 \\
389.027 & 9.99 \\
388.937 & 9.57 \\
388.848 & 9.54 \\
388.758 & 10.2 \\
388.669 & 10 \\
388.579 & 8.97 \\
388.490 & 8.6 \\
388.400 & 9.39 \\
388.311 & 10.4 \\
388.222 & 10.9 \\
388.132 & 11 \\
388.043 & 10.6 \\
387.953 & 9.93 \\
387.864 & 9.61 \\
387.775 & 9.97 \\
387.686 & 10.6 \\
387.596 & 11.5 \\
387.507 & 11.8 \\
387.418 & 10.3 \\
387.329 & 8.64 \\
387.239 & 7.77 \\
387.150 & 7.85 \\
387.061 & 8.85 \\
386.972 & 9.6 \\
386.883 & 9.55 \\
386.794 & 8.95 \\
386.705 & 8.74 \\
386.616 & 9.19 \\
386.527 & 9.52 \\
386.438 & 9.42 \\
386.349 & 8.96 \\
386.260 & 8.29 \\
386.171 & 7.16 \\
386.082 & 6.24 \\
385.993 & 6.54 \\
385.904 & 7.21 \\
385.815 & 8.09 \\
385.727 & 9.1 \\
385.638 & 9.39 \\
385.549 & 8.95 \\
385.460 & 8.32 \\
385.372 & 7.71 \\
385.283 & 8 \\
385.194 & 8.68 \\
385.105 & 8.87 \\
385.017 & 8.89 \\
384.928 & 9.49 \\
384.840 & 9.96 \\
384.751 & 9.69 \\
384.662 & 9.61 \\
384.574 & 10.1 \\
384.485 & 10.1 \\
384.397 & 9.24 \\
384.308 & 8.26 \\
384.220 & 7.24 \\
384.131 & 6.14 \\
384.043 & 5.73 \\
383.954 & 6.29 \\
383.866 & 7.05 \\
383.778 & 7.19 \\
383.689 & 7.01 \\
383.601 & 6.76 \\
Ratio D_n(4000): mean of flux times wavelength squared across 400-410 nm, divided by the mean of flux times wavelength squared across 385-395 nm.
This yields 1.8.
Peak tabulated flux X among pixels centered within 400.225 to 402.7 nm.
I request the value 18.1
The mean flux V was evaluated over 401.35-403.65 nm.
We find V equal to 16.3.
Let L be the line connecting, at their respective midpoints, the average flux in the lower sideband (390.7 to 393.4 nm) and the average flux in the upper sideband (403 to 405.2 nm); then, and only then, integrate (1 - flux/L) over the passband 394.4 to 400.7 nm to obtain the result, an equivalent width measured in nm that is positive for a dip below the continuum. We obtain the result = 0.58 nm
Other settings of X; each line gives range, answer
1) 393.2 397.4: 12.2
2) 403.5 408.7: 18.7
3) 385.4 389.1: 11.8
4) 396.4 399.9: 15.3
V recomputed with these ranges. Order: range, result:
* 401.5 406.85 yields 16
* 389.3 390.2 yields 11.6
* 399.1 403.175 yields 16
